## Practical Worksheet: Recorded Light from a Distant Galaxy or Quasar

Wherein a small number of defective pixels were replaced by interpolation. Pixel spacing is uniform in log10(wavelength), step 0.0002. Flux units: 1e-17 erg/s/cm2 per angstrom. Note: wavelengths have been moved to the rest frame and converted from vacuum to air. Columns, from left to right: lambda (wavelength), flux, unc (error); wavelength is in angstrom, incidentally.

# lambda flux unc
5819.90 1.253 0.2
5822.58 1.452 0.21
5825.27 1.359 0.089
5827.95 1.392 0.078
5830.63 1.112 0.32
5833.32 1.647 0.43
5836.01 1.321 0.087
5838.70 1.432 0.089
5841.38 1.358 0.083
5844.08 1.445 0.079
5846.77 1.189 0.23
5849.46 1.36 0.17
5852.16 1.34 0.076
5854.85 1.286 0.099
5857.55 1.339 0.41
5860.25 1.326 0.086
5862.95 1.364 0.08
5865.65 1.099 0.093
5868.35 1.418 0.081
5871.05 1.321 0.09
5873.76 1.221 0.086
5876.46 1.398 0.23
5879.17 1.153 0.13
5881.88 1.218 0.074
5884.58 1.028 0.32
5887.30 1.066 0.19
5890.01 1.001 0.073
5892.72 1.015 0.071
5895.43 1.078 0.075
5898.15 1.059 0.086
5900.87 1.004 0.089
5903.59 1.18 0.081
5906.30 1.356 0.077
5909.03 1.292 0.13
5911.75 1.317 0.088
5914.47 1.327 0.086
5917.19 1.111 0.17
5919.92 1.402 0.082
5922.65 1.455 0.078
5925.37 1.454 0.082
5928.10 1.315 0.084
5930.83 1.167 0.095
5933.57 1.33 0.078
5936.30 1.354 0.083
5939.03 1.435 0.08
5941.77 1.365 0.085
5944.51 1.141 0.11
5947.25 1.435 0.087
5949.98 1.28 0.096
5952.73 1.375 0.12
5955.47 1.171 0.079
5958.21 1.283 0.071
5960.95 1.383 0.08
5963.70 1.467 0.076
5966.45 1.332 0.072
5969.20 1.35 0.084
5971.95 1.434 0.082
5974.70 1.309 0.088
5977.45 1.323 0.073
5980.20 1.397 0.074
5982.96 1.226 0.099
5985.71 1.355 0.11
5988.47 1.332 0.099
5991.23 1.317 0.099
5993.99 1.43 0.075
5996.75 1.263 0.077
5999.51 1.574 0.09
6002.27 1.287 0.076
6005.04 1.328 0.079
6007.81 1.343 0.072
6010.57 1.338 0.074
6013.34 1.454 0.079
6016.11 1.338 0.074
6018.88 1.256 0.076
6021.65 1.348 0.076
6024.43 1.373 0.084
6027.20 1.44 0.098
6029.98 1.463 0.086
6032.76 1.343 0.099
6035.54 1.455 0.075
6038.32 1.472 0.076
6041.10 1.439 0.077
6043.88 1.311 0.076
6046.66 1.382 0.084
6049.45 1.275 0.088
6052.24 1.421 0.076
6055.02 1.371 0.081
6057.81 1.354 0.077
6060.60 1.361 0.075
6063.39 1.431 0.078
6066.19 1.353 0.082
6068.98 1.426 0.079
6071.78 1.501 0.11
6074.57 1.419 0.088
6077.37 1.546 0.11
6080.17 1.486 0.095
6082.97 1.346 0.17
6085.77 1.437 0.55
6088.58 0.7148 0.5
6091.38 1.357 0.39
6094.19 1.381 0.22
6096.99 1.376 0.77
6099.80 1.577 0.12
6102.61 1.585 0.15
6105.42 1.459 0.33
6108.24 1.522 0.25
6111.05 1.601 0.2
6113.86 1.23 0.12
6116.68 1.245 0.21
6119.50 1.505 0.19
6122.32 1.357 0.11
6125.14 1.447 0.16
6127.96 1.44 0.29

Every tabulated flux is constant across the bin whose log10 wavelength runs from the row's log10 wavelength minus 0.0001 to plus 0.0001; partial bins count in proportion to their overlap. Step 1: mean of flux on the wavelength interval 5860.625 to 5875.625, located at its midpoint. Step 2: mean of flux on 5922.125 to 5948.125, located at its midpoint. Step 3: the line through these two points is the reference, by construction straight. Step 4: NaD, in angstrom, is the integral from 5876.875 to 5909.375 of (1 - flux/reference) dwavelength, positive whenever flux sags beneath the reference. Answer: 4.62 angstrom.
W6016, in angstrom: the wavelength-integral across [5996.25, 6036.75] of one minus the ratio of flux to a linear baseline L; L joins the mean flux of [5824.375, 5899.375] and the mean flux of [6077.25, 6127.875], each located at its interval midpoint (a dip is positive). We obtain -0.8 angstrom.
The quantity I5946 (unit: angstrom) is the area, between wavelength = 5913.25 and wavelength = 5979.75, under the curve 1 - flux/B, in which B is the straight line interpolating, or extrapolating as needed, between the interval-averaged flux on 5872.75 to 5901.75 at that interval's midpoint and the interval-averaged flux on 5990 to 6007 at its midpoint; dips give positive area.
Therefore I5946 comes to -4.67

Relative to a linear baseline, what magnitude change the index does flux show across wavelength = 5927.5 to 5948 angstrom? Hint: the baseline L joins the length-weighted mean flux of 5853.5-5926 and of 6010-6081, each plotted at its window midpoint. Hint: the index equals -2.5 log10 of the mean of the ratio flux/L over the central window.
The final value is -0.03 mag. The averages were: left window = 1.23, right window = 1.4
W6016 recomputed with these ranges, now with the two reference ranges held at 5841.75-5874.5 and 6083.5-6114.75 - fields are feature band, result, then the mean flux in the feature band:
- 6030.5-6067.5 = -0.3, 1.38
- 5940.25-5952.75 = 0.2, 1.31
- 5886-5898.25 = 2.6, 1.04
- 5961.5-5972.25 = -0.4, 1.39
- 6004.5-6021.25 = 0.2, 1.34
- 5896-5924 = 1.7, 1.25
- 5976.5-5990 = 0.2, 1.33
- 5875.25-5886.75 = 1.1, 1.19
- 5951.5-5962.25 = 0.3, 1.3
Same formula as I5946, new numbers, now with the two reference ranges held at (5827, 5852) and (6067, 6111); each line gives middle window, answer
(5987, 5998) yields 0.45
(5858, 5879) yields 1.03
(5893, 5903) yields 2.32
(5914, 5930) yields 0.45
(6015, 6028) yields 0.49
